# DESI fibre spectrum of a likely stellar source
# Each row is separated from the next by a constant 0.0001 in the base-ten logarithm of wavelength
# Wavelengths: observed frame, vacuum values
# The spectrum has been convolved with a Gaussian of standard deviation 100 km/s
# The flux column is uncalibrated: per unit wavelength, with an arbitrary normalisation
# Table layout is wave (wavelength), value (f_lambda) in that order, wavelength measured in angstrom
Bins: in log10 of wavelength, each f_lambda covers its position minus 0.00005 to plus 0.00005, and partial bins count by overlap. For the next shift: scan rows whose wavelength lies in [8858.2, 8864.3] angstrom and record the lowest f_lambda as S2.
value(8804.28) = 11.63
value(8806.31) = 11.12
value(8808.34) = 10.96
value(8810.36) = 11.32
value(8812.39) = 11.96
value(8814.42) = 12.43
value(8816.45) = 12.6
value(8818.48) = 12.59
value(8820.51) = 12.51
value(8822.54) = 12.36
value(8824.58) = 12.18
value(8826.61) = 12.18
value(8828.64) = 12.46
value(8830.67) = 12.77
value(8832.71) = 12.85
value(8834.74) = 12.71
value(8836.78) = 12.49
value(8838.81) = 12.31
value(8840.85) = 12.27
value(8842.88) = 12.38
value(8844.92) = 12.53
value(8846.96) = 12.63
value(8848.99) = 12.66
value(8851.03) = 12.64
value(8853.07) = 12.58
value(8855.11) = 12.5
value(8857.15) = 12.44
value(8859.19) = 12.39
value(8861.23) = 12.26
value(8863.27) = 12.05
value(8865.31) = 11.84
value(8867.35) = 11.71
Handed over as 12.05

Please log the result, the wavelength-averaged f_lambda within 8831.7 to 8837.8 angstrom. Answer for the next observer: 12.7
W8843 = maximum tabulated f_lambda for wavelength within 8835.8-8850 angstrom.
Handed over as 12.66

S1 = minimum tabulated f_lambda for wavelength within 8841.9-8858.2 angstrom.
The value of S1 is 12.38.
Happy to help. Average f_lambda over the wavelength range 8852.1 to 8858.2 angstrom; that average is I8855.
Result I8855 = 12.5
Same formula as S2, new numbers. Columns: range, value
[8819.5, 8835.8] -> 12.18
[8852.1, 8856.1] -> 12.5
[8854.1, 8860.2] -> 12.39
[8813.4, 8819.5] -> 12.43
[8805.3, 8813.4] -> 10.96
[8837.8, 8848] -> 12.27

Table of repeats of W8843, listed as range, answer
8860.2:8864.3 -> 12.26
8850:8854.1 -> 12.64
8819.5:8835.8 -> 12.85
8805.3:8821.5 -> 12.6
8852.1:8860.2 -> 12.58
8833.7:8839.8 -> 12.71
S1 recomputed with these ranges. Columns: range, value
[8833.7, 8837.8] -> 12.49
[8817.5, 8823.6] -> 12.36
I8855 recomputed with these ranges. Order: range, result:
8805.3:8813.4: 11.3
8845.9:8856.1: 12.6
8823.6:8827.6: 12.2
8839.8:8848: 12.5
